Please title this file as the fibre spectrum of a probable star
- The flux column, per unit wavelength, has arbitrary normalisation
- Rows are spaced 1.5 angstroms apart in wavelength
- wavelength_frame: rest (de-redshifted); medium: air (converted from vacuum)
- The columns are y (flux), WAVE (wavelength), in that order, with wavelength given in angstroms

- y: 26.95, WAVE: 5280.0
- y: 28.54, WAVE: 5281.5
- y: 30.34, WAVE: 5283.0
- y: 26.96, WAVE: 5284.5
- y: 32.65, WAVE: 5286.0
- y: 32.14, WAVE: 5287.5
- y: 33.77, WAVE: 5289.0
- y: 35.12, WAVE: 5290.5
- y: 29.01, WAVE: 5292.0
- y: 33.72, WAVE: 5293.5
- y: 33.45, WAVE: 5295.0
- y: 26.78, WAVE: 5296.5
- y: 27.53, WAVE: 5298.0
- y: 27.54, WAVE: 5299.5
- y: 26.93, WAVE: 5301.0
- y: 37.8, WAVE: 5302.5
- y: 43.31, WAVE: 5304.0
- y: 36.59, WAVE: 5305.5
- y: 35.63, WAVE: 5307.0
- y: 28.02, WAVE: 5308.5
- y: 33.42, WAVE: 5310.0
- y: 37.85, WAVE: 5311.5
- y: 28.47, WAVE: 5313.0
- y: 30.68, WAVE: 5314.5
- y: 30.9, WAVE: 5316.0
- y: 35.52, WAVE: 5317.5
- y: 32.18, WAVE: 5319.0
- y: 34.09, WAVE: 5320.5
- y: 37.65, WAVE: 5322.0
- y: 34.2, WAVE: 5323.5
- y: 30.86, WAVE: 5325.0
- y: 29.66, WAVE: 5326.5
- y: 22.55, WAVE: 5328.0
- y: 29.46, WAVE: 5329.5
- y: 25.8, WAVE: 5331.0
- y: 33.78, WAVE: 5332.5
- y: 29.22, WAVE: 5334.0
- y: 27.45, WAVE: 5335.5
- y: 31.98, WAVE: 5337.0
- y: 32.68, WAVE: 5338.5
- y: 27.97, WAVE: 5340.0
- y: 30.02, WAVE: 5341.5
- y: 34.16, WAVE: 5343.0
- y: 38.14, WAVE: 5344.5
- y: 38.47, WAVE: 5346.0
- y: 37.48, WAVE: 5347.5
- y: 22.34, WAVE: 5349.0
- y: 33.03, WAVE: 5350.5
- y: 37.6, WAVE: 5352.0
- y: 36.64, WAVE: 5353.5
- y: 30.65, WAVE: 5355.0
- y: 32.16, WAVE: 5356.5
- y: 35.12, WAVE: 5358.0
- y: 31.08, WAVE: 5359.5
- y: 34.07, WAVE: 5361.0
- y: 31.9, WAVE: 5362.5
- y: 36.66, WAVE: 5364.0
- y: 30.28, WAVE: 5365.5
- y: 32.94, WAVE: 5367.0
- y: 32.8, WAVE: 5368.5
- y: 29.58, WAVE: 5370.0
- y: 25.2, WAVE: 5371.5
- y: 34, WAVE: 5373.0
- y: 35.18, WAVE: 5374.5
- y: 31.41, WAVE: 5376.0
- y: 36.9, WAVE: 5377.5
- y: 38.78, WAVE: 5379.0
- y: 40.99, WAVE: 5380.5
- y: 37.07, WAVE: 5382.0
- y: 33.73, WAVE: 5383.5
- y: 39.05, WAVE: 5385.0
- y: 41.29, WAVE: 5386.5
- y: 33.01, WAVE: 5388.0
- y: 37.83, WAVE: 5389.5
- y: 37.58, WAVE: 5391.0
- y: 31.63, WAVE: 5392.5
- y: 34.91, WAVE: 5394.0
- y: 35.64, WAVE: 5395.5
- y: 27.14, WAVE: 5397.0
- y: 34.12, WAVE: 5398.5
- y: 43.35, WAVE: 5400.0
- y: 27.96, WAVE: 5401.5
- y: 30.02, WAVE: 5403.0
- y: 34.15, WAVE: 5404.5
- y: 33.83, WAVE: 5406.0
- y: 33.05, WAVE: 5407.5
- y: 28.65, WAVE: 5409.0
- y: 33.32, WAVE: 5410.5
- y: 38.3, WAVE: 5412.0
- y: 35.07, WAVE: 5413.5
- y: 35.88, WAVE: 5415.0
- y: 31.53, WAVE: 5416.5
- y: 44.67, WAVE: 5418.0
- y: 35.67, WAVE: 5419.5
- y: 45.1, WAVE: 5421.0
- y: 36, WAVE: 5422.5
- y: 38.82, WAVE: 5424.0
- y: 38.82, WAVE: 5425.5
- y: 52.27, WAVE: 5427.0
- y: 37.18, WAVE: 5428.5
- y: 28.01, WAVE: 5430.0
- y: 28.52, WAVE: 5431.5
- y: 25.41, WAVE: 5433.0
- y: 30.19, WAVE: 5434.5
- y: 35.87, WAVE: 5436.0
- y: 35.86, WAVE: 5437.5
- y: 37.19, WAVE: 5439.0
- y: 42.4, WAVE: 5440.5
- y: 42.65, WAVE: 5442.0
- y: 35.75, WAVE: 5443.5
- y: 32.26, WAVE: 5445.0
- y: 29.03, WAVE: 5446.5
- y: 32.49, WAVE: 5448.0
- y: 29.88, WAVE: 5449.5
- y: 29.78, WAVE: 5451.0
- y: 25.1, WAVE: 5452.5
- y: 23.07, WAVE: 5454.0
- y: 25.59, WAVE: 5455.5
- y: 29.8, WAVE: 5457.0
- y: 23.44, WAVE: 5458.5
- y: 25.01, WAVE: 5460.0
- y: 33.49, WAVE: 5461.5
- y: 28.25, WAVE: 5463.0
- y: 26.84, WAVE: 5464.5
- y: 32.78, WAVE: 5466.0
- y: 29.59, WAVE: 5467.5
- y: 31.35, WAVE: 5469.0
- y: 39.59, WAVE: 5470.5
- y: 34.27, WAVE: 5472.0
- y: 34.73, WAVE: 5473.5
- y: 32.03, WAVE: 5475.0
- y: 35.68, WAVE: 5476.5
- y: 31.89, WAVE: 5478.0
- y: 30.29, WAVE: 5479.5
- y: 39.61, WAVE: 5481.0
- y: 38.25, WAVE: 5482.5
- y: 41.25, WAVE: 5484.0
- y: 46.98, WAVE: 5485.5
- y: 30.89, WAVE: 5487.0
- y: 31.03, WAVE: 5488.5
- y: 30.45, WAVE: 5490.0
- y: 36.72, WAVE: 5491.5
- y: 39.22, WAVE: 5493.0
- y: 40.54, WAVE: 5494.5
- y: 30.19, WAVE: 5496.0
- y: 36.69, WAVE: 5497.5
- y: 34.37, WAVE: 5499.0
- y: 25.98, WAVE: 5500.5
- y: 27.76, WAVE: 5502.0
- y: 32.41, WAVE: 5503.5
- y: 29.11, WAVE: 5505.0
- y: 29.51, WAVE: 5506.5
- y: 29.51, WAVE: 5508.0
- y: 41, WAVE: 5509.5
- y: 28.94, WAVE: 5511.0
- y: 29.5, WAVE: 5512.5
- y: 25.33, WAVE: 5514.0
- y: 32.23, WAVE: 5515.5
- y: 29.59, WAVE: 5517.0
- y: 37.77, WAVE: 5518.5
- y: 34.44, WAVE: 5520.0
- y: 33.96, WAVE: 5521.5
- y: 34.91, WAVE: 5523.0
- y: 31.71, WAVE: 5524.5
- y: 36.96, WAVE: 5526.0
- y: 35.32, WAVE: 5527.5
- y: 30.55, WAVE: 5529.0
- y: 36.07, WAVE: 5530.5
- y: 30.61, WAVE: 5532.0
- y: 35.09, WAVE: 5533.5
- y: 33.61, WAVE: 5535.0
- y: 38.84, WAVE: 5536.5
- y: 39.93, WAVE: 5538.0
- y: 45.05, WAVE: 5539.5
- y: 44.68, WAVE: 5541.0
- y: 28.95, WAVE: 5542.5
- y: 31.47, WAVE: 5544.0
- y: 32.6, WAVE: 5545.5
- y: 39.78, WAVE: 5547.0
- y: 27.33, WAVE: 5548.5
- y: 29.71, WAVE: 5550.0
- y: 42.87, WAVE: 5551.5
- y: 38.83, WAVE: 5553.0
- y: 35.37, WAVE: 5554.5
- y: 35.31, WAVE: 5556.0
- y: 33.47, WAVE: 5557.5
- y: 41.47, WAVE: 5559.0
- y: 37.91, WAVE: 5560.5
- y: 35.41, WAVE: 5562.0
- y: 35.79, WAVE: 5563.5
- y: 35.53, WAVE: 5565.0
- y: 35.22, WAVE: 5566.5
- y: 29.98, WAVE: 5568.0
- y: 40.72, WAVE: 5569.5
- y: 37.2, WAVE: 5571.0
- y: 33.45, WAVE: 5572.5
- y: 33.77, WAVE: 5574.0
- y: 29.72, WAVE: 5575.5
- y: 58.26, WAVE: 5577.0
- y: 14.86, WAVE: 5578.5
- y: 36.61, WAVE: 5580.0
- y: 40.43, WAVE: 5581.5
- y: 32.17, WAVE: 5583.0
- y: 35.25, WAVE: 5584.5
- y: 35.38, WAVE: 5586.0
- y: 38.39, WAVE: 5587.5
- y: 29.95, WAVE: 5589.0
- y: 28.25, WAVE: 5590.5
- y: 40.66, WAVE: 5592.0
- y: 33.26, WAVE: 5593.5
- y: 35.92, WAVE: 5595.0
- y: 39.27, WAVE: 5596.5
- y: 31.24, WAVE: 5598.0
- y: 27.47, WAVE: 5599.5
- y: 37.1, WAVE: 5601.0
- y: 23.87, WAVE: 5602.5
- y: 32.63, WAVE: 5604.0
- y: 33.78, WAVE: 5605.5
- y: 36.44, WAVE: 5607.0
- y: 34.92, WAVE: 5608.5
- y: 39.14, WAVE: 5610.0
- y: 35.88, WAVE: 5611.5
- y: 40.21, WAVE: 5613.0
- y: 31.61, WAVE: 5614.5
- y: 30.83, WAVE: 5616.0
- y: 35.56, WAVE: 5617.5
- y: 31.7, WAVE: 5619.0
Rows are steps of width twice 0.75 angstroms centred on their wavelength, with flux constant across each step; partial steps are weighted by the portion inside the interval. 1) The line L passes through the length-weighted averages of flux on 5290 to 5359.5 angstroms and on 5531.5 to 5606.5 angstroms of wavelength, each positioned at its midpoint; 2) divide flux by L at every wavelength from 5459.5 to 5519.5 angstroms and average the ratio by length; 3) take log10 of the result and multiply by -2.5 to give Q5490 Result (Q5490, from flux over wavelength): 0.04 mag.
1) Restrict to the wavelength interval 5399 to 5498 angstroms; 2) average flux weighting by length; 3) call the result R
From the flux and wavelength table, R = 34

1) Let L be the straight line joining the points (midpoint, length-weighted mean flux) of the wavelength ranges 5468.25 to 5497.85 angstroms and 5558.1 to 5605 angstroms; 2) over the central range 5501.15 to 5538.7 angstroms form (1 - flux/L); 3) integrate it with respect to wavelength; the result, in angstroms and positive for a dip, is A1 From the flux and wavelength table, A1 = 2.4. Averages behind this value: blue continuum 35.6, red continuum 34.7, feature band 33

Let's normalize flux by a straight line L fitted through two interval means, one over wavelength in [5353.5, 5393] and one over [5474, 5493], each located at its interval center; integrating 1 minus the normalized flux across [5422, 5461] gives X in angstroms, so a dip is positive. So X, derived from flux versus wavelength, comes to 2.7 angstroms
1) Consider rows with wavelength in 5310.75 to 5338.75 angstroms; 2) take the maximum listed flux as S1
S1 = 37.85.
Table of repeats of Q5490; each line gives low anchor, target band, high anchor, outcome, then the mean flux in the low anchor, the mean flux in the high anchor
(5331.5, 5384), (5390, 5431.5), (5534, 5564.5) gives -0.046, 33.1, 36.4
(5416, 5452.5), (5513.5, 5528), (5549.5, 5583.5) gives 0.076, 35.5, 35.9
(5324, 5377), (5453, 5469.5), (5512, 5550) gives 0.187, 31.8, 34.2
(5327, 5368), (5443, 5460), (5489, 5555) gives 0.165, 32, 34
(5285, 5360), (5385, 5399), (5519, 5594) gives -0.059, 32.3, 35.4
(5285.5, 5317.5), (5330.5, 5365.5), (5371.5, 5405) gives 0.044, 32.5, 35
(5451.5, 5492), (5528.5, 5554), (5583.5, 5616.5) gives -0.078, 32.1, 34.2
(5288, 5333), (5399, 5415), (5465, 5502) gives -0.013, 32.1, 34.6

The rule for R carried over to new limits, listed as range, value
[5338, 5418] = 34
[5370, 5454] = 34.7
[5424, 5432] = 37.4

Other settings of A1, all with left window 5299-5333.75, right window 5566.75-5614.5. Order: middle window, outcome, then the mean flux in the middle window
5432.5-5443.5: -0.8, 35.9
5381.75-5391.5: -1.2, 37.1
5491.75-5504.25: 0.1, 33.5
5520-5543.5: -1.0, 35.7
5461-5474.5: 0.5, 32.3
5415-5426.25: -1.8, 38.5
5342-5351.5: -0.4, 33.9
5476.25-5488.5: -1.0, 36.5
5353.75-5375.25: 0.2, 32.4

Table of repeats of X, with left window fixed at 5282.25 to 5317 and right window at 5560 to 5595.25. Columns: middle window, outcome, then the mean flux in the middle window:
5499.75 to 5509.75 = 1.2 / 30.2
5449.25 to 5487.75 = 2.3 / 31.9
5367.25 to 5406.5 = -1.7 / 34.5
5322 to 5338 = 1.3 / 29.9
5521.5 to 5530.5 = 0.1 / 34.1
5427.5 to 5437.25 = 0.6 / 31.7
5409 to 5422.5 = -1.4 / 36.9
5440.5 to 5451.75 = 0.0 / 33.7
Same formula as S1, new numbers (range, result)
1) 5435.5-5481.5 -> 42.65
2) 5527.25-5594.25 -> 58.26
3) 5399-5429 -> 52.27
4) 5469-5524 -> 46.98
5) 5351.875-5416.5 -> 43.35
